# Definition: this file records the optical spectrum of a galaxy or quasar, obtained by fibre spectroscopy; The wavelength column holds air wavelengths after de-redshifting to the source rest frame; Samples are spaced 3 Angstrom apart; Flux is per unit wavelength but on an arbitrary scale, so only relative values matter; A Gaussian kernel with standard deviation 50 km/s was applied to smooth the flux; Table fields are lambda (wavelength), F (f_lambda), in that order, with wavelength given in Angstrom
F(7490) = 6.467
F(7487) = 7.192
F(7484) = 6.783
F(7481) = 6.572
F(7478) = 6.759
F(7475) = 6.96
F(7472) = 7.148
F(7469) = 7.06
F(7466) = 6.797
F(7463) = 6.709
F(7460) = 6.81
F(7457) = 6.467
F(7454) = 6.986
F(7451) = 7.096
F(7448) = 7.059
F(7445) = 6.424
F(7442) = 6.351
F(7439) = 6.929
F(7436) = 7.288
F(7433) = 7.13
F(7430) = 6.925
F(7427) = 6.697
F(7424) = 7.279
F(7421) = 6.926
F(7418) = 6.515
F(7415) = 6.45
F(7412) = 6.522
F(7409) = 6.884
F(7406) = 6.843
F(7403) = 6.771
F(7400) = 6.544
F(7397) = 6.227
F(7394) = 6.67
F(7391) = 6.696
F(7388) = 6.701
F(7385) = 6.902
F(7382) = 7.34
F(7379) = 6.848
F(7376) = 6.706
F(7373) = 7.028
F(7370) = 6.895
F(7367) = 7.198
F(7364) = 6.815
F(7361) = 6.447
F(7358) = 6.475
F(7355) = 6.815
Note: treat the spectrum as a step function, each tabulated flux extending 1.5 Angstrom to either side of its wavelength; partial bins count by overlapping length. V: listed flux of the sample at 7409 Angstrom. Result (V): 6.884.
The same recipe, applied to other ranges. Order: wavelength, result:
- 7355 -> 6.815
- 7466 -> 6.797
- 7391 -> 6.696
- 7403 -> 6.771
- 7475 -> 6.96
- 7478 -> 6.759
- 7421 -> 6.926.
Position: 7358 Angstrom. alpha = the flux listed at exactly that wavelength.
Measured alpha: 6.475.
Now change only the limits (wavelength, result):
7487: 7.192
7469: 7.06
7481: 6.572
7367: 7.198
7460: 6.81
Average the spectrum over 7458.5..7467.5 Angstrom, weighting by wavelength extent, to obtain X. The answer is 6.77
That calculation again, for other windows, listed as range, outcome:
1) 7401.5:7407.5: 6.81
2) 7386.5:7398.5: 6.57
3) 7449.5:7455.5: 7.04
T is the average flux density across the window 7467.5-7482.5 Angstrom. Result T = 6.9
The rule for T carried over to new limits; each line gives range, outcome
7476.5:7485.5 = 6.7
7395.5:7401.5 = 6.39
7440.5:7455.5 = 6.78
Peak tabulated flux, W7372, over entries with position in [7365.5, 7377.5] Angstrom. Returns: 7.198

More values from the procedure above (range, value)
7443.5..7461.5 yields 7.096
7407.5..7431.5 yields 7.279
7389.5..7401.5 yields 6.696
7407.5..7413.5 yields 6.884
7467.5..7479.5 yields 7.148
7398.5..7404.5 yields 6.771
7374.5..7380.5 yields 6.848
